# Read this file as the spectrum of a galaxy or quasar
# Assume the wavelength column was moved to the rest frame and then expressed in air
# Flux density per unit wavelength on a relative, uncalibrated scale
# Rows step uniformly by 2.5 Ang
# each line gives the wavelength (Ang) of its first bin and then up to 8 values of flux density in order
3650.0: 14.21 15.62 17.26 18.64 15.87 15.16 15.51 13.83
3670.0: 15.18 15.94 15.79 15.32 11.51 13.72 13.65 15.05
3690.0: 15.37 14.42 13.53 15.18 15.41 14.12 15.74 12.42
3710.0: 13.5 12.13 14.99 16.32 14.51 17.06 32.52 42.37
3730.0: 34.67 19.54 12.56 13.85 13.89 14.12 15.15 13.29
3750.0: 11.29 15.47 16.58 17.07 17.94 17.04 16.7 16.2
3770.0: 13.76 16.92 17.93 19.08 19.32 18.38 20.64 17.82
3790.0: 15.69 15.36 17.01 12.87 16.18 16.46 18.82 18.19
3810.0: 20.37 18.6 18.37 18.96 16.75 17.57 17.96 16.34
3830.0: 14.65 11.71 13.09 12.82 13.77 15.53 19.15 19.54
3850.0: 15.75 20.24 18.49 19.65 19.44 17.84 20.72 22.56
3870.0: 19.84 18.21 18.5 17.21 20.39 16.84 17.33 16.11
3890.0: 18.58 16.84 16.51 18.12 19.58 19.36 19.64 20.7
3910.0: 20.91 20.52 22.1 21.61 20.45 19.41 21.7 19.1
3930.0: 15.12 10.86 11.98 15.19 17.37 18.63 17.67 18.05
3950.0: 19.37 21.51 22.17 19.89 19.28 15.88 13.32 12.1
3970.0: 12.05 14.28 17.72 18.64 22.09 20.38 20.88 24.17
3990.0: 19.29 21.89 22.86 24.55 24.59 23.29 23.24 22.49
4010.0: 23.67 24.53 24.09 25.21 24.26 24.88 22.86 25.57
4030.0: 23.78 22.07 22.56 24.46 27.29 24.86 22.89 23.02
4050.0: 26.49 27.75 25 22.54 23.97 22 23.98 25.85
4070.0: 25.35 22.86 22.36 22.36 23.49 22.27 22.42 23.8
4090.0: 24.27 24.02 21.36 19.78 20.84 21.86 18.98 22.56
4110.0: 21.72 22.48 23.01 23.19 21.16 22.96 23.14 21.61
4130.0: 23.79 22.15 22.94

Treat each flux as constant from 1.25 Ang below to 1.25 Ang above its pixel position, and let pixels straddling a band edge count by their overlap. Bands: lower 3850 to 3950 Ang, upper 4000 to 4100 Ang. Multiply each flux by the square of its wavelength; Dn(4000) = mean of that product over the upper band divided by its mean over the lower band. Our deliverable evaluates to 1.38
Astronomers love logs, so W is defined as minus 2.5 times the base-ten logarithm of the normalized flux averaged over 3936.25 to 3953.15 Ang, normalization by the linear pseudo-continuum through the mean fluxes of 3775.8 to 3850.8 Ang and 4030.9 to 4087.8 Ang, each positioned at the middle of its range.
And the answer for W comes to 0.14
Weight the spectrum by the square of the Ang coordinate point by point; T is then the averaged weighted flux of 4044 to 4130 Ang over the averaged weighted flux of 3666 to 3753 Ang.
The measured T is 1.70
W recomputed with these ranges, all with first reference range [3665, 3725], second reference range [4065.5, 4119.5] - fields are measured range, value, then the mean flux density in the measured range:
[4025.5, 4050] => -0.12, 24.1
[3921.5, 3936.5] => 0.19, 16.3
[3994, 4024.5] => -0.14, 24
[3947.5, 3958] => -0.03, 20.5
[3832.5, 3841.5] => 0.33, 13.1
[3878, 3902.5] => 0.05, 17.9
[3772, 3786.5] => -0.14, 18.8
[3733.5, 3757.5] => 0.12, 14.2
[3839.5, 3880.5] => -0.03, 18.7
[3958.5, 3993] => 0.14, 17.9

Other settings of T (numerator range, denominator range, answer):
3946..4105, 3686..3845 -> 1.50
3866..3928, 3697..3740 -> 1.14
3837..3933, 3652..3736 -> 1.21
